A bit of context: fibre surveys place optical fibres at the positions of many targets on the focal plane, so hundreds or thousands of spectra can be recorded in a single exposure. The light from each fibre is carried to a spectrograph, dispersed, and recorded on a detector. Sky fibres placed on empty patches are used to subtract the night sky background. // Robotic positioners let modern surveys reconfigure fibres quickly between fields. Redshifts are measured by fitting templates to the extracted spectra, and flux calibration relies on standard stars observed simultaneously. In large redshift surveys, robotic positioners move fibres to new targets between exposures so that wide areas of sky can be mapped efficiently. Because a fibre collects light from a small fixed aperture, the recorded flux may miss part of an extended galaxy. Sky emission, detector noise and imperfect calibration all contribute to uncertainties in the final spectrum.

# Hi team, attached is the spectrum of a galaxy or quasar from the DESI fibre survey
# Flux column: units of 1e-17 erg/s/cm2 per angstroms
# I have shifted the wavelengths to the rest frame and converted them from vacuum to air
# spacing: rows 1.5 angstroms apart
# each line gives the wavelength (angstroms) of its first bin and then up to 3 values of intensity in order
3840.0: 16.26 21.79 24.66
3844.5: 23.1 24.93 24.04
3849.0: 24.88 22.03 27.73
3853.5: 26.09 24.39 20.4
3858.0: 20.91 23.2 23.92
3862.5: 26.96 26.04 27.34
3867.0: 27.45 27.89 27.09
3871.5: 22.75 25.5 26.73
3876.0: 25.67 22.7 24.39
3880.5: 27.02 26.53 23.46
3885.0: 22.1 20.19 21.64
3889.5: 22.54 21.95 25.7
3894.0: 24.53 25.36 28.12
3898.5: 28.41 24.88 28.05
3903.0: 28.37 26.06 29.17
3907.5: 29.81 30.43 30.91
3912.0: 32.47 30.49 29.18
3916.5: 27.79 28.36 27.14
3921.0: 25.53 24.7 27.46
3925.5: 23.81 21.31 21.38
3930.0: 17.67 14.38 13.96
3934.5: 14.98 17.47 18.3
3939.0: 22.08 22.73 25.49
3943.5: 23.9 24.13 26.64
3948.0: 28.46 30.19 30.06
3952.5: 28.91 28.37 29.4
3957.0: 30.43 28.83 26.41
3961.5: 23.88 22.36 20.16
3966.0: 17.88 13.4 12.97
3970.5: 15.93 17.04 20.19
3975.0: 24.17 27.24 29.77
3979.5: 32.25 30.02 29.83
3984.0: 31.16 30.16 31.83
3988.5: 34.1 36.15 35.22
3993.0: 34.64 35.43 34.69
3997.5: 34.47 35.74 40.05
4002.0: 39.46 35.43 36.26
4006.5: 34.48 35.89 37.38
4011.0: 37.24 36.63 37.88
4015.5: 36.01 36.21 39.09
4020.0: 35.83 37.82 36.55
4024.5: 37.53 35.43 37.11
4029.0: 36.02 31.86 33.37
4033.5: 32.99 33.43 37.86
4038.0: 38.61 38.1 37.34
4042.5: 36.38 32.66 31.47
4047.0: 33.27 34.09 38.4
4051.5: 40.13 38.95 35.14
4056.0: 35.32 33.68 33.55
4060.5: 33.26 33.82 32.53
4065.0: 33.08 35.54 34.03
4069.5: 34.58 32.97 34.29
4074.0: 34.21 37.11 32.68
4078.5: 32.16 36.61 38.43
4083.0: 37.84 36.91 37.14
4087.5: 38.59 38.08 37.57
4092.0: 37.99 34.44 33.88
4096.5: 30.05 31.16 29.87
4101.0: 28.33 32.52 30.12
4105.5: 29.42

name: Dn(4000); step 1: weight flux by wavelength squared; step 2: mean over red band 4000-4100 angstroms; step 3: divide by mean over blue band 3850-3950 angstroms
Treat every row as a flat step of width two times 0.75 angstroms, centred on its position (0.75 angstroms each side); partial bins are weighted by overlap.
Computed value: 1.54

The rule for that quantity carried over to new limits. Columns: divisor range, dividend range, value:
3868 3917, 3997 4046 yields 1.47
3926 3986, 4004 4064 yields 1.58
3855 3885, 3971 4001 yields 1.32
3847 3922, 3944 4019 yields 1.22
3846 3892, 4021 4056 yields 1.60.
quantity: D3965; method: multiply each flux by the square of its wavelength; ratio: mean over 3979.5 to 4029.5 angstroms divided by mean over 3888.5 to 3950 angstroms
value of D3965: 1.49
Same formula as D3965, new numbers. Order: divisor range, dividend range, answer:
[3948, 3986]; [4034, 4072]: 1.45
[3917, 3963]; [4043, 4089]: 1.55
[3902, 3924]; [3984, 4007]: 1.28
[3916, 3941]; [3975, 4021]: 1.65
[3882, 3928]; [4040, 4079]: 1.42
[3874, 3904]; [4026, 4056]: 1.54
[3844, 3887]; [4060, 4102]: 1.56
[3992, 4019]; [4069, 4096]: 1.02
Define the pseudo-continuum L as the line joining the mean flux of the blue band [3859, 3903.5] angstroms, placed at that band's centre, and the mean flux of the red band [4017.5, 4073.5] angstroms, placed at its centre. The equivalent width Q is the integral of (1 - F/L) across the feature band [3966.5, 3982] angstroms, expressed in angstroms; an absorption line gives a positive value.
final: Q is 4.3 angstroms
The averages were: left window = 25.2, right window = 35.3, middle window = 22.3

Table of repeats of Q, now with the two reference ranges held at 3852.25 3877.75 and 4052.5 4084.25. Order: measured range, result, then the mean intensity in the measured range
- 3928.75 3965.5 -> 6.8 angstroms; 23.6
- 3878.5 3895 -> 1.6 angstroms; 23.7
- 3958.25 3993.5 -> 5.2 angstroms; 26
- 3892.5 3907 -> -0.1 angstroms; 27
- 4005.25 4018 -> -1.8 angstroms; 36.5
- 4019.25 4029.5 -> -1.2 angstroms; 36.6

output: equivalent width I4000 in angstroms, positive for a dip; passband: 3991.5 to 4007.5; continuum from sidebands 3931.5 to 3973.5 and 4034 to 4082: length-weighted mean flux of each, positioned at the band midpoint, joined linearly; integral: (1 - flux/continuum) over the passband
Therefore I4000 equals -4.5 angstroms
